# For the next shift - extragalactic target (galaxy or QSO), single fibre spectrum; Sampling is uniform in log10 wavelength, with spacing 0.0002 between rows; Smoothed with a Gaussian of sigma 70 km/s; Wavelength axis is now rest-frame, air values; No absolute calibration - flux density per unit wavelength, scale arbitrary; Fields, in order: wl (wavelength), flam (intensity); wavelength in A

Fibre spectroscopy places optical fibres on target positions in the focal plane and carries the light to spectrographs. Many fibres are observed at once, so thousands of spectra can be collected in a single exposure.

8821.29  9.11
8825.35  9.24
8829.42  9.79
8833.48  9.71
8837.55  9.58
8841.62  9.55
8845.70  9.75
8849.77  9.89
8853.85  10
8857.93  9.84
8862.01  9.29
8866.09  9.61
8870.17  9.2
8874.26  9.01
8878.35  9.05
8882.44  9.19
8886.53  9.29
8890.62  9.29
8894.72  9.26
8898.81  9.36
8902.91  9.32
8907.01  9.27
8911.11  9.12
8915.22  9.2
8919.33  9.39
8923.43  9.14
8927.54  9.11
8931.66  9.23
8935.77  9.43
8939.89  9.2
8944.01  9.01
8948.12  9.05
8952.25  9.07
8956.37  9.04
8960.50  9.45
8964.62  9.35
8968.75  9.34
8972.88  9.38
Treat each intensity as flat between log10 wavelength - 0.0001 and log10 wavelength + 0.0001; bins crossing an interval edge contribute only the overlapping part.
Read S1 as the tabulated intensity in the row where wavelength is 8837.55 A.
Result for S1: 9.58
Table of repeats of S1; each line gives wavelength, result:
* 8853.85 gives 10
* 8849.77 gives 9.89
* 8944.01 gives 9.01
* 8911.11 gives 9.12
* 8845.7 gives 9.75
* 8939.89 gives 9.2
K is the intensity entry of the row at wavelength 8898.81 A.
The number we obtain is 9.36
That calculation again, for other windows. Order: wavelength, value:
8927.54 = 9.11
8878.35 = 9.05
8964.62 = 9.35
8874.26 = 9.01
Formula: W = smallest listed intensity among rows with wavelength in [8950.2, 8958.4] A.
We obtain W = 9.04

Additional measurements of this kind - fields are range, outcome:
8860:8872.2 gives 9.2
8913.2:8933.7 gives 9.11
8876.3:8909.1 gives 9.05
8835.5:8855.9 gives 9.55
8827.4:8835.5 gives 9.71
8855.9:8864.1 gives 9.29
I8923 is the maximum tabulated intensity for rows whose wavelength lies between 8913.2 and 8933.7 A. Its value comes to 9.39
